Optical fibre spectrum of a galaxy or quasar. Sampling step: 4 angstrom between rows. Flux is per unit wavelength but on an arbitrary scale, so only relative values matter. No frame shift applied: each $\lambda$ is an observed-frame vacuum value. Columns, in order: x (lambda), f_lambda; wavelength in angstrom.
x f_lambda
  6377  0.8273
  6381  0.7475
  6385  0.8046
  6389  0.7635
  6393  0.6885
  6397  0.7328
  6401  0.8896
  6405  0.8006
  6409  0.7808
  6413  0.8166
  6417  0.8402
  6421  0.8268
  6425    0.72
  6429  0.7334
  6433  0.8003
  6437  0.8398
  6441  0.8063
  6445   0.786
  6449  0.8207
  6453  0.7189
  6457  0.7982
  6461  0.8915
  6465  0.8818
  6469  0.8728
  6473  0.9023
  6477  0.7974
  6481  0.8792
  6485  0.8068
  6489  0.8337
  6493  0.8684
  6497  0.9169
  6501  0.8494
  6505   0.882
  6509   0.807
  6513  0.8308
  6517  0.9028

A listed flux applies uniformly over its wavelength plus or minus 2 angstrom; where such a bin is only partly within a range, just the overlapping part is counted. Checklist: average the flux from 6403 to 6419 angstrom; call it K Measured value 0.81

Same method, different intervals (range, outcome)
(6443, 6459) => 0.781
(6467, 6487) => 0.852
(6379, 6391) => 0.772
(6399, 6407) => 0.845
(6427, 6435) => 0.767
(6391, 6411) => 0.778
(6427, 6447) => 0.793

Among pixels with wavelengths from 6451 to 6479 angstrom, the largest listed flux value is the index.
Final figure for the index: 0.9023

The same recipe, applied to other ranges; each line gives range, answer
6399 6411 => 0.8896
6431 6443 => 0.8398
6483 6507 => 0.9169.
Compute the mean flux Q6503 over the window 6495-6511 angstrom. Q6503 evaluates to 0.864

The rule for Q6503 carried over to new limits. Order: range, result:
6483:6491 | 0.82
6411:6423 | 0.828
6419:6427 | 0.773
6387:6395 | 0.726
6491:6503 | 0.878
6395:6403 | 0.811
